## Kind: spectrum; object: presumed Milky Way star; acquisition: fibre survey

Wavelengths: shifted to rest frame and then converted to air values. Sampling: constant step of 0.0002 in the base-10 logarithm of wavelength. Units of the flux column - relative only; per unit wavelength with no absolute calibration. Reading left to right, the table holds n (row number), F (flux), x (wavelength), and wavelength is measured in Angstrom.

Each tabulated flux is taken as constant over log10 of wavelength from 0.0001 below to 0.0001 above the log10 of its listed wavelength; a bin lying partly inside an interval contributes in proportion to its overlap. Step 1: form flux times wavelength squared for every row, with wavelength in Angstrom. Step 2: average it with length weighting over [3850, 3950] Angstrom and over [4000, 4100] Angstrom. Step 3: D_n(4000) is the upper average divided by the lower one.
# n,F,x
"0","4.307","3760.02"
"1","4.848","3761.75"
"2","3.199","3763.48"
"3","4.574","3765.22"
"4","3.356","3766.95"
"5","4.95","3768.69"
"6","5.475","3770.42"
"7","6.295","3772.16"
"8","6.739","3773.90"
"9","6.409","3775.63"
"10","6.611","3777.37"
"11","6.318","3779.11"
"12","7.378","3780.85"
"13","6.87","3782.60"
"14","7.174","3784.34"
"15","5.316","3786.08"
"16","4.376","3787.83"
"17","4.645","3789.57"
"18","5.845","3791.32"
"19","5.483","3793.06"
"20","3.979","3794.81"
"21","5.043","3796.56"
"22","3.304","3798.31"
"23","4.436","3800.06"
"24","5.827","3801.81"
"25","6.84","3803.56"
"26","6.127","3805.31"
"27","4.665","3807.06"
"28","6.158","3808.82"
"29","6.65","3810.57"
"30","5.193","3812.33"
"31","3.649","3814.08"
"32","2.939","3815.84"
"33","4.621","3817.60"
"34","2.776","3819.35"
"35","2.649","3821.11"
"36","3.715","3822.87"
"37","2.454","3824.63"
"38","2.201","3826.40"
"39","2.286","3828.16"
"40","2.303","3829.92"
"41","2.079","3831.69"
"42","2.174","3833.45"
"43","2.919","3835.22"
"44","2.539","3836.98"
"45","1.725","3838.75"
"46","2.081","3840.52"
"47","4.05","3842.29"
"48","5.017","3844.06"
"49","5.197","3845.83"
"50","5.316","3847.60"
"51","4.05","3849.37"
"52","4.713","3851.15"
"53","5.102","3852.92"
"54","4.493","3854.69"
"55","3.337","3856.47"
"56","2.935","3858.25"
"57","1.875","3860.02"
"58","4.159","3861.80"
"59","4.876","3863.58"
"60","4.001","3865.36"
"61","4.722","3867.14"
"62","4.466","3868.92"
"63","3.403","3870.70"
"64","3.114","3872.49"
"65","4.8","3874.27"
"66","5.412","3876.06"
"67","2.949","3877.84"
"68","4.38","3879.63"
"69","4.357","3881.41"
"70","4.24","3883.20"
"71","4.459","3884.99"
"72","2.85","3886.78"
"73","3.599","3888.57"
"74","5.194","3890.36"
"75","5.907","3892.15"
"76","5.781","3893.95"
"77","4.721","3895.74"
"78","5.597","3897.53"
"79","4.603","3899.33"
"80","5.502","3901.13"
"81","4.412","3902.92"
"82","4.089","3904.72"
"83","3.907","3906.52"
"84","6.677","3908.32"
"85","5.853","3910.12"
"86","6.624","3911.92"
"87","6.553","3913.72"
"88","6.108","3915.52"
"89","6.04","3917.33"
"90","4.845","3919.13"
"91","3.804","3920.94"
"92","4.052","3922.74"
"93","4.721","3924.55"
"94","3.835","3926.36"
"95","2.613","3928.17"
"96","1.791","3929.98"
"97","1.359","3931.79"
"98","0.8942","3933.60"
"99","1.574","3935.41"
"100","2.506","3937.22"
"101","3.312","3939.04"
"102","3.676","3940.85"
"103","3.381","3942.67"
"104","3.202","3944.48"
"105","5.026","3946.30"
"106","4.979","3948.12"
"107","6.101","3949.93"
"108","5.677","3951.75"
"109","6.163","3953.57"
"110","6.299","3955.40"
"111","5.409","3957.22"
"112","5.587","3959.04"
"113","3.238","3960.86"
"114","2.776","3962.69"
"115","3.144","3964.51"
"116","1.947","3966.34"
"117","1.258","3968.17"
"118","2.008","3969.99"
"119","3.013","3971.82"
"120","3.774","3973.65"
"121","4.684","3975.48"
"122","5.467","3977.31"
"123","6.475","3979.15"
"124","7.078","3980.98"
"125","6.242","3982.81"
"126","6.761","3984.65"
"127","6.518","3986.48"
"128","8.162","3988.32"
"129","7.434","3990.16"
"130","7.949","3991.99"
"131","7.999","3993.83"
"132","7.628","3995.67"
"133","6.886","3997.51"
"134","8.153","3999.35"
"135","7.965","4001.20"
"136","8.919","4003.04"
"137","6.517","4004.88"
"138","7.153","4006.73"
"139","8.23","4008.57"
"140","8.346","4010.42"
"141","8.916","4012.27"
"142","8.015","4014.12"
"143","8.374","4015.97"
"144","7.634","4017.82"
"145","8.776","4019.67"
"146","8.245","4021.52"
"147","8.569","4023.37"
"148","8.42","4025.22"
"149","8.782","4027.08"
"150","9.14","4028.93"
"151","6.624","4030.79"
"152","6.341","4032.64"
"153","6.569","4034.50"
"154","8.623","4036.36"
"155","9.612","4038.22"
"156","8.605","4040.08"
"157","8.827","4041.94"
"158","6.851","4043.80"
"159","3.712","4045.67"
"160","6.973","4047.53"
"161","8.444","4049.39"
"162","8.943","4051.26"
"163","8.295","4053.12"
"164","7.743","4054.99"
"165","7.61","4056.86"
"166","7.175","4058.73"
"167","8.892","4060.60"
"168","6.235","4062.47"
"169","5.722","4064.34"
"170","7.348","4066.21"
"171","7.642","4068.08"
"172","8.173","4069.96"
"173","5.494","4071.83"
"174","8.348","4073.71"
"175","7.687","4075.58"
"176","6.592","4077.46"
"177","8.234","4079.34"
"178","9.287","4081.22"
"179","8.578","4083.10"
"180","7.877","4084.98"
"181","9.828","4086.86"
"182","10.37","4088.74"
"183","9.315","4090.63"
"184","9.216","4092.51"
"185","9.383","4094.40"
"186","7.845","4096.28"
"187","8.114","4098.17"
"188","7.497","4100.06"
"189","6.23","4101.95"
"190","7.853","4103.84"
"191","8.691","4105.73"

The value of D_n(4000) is 2.0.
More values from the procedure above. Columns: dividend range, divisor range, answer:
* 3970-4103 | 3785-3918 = 1.91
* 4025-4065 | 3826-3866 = 2.43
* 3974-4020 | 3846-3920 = 1.69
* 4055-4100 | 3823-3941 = 2.23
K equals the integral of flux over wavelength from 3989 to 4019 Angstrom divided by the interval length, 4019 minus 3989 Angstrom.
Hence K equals 7.89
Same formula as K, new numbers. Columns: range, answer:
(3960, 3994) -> 4.99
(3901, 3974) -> 4.08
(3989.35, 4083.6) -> 7.78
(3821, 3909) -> 3.96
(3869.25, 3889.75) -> 3.99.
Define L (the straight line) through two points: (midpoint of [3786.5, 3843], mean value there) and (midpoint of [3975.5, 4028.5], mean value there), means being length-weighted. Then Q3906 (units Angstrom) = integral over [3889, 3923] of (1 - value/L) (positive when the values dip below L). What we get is 2.8 Angstrom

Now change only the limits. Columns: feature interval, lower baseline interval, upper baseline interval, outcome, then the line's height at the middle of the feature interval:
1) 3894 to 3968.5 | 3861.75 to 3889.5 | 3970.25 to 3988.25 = 8.5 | 4.88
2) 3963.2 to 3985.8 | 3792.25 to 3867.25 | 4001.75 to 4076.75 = 7.9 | 6.58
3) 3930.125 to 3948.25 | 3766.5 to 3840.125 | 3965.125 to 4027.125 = 9.7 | 6.14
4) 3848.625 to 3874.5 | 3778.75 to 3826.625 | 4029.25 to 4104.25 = 7.3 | 5.55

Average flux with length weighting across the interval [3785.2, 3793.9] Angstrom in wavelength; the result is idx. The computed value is 5.14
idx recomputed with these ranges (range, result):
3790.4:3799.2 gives 4.73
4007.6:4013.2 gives 8.48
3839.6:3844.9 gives 3.69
